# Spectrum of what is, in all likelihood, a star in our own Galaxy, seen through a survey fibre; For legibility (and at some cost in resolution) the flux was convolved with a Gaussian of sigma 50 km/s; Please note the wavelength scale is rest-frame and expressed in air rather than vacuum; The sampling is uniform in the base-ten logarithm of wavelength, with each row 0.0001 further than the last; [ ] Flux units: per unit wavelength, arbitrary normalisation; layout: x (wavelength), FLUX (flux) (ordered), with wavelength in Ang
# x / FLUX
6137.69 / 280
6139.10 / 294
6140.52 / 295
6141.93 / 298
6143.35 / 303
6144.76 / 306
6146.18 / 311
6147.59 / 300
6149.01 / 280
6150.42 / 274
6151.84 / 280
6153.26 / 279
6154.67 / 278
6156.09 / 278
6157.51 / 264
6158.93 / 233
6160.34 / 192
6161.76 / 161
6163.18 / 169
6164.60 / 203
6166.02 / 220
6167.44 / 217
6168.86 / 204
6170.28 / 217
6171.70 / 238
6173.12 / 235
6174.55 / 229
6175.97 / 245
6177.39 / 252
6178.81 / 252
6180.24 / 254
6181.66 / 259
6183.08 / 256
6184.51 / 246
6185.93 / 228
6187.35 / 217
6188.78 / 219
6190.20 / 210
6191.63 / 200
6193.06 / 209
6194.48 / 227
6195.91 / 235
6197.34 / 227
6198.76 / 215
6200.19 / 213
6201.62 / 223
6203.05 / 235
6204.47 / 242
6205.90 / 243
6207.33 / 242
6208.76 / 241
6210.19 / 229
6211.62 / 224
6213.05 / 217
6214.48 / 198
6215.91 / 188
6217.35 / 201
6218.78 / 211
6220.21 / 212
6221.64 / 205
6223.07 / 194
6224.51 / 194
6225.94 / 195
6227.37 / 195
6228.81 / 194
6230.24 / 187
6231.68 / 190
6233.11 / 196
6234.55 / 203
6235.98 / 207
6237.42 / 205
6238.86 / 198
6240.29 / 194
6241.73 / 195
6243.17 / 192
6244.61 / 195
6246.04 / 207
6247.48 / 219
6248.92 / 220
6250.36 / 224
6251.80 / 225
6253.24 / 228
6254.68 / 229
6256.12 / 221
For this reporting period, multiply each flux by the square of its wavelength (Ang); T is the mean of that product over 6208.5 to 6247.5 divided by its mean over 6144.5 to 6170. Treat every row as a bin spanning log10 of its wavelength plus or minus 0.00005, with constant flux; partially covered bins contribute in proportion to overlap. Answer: 0.84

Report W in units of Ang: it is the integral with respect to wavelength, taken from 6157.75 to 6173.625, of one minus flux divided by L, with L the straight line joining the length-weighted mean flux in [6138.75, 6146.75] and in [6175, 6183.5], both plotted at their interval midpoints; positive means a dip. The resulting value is 3.6 Ang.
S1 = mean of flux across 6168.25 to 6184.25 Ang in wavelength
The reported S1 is 240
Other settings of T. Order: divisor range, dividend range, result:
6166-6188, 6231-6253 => 0.89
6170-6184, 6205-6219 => 0.91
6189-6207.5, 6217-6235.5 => 0.89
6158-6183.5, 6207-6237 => 0.93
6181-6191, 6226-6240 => 0.86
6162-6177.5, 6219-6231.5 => 0.92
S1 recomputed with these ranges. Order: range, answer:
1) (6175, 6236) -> 219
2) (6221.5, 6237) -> 196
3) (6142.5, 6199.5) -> 241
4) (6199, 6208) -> 232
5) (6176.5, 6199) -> 232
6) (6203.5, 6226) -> 216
